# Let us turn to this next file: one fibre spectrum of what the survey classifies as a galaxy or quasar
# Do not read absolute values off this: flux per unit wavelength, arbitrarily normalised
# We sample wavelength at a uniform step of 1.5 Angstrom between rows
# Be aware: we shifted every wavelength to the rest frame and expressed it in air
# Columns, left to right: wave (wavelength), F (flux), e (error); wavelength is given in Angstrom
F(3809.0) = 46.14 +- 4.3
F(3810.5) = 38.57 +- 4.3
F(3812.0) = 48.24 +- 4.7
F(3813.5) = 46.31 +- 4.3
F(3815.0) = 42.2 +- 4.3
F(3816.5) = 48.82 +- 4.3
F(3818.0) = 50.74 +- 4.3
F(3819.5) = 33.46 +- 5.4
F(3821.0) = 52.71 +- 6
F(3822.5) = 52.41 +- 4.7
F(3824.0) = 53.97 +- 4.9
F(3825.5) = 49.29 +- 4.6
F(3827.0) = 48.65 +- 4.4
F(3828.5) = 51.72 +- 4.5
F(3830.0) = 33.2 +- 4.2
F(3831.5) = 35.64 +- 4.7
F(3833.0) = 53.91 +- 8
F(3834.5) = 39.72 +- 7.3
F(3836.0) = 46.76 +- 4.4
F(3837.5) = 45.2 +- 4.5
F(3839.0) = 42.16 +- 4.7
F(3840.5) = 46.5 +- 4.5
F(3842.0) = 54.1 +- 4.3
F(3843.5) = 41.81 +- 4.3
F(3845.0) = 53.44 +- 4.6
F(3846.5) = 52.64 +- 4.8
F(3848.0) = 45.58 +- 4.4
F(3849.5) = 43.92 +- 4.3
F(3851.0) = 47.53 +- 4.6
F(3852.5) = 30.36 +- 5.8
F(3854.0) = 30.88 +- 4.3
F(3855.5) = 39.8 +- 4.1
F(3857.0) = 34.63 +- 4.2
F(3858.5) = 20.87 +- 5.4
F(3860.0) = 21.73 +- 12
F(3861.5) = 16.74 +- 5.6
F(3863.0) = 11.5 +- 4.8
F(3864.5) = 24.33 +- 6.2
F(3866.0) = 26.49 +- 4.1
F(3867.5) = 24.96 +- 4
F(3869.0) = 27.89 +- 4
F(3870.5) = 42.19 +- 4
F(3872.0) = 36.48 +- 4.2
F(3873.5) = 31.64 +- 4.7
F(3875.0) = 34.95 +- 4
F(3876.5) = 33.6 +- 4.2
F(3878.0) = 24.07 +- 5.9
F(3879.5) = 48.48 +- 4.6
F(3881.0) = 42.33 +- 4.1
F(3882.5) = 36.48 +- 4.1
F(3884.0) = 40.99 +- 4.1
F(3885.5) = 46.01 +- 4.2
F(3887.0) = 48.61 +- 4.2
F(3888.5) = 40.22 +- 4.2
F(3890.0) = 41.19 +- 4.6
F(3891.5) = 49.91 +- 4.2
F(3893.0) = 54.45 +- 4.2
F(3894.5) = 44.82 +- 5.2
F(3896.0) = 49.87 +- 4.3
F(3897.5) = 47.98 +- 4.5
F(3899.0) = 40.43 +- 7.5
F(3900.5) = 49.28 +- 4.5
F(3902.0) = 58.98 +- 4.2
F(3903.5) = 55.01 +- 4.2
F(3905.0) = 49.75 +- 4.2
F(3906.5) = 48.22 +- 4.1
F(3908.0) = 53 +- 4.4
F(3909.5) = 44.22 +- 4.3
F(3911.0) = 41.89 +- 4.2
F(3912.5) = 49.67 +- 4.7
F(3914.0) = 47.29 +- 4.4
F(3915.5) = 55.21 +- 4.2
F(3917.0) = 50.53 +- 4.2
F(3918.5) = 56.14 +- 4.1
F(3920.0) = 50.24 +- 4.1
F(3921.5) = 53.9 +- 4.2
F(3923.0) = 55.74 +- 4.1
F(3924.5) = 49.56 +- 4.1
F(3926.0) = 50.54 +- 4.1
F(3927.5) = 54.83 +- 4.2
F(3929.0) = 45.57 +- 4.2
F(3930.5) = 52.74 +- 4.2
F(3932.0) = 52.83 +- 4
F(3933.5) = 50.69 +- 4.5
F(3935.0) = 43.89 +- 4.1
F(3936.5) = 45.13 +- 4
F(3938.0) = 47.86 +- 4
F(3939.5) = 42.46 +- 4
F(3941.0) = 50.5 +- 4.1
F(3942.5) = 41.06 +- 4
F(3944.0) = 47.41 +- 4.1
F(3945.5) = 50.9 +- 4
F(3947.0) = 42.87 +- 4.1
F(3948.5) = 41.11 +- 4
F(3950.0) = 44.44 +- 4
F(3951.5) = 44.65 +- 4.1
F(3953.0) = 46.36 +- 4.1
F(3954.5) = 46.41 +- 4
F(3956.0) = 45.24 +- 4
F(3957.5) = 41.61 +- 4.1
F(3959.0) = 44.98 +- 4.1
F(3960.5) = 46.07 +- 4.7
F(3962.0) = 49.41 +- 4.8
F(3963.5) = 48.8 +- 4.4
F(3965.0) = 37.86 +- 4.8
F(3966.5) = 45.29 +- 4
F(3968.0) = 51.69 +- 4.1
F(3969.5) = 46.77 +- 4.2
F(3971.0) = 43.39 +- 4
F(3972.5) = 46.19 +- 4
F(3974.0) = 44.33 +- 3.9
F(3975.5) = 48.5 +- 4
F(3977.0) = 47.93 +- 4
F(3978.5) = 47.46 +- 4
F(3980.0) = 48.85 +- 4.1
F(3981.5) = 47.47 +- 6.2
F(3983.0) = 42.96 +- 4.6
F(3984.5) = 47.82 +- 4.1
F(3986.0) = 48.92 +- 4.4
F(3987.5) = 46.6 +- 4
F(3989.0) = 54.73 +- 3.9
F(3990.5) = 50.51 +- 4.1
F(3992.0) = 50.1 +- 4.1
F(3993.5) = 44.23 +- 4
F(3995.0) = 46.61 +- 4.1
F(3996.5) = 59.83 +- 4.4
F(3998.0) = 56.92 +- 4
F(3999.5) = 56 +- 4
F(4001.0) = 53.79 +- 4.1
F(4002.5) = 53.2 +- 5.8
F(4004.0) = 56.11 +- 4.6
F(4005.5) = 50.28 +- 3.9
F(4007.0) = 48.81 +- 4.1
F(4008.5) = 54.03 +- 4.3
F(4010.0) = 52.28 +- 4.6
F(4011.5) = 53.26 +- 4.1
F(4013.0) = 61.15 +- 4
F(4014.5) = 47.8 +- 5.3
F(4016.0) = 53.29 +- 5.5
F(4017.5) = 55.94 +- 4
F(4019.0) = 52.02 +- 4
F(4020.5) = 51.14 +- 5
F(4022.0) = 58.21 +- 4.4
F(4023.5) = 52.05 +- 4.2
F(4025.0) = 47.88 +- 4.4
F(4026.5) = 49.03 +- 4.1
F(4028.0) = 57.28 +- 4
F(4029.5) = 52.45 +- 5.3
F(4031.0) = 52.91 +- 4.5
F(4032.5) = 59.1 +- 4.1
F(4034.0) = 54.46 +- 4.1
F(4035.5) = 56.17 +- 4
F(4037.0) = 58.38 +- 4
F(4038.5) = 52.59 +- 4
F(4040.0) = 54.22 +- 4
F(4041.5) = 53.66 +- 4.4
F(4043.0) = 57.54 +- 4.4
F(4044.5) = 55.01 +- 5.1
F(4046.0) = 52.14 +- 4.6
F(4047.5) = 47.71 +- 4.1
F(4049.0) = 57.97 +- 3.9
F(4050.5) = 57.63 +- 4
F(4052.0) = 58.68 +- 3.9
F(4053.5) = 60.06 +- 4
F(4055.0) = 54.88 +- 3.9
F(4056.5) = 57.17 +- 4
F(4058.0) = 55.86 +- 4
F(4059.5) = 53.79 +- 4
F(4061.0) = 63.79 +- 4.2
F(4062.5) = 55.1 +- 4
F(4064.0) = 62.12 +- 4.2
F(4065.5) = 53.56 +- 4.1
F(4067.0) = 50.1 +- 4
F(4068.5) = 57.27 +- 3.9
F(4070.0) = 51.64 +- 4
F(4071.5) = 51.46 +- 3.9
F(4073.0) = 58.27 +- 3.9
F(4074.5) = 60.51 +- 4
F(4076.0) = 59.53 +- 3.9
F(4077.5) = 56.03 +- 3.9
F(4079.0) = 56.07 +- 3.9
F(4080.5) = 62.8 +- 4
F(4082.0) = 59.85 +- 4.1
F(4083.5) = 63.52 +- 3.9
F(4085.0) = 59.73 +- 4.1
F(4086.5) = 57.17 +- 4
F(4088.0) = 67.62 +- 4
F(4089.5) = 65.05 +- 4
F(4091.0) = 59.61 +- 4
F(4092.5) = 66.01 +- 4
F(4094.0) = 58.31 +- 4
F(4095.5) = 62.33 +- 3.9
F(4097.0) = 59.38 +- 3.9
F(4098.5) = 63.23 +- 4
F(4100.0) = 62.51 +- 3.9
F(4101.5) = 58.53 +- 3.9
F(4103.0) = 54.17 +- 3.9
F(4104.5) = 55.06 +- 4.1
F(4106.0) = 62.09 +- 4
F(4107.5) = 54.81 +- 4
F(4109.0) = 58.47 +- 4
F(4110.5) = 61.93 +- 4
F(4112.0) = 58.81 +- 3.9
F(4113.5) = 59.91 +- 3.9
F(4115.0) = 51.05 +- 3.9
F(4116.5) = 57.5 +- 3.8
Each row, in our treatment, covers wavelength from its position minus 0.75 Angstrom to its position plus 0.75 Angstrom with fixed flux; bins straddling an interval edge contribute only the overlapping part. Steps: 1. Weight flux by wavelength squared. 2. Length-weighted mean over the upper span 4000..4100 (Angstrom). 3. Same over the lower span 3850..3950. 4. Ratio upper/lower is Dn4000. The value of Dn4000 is 1.42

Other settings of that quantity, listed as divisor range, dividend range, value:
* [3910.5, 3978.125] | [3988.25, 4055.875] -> 1.18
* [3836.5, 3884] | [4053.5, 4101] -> 1.82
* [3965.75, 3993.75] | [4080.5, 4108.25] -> 1.35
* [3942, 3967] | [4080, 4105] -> 1.45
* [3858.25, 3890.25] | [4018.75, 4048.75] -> 1.77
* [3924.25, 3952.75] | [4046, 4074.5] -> 1.26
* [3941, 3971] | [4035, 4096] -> 1.34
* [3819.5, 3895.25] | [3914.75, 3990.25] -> 1.26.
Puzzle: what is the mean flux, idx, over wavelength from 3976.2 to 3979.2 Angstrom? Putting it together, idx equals 47.7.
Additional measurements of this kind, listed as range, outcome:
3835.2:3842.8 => 46.9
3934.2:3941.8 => 46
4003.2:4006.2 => 53.2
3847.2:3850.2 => 44.9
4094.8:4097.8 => 60.9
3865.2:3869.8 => 26.6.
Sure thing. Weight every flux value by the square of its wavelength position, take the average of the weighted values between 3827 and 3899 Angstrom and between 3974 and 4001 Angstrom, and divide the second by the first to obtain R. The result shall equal 1.4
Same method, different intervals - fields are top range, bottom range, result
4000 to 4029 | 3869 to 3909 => 1.29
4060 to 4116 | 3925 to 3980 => 1.35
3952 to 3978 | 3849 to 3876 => 1.60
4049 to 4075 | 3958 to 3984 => 1.28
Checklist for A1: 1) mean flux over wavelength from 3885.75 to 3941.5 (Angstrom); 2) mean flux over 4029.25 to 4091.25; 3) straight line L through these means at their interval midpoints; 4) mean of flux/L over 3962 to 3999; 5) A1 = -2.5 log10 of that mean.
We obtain 0.10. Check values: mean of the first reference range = 49.2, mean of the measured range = 48.2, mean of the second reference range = 57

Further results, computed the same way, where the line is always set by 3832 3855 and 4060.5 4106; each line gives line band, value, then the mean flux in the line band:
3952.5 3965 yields 0.135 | 45.6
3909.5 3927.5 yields -0.034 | 50.9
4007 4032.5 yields 0.041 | 53.2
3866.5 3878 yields 0.394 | 32.4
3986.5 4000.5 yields 0.041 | 51.7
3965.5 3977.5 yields 0.129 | 46.6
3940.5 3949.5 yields 0.121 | 45.5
